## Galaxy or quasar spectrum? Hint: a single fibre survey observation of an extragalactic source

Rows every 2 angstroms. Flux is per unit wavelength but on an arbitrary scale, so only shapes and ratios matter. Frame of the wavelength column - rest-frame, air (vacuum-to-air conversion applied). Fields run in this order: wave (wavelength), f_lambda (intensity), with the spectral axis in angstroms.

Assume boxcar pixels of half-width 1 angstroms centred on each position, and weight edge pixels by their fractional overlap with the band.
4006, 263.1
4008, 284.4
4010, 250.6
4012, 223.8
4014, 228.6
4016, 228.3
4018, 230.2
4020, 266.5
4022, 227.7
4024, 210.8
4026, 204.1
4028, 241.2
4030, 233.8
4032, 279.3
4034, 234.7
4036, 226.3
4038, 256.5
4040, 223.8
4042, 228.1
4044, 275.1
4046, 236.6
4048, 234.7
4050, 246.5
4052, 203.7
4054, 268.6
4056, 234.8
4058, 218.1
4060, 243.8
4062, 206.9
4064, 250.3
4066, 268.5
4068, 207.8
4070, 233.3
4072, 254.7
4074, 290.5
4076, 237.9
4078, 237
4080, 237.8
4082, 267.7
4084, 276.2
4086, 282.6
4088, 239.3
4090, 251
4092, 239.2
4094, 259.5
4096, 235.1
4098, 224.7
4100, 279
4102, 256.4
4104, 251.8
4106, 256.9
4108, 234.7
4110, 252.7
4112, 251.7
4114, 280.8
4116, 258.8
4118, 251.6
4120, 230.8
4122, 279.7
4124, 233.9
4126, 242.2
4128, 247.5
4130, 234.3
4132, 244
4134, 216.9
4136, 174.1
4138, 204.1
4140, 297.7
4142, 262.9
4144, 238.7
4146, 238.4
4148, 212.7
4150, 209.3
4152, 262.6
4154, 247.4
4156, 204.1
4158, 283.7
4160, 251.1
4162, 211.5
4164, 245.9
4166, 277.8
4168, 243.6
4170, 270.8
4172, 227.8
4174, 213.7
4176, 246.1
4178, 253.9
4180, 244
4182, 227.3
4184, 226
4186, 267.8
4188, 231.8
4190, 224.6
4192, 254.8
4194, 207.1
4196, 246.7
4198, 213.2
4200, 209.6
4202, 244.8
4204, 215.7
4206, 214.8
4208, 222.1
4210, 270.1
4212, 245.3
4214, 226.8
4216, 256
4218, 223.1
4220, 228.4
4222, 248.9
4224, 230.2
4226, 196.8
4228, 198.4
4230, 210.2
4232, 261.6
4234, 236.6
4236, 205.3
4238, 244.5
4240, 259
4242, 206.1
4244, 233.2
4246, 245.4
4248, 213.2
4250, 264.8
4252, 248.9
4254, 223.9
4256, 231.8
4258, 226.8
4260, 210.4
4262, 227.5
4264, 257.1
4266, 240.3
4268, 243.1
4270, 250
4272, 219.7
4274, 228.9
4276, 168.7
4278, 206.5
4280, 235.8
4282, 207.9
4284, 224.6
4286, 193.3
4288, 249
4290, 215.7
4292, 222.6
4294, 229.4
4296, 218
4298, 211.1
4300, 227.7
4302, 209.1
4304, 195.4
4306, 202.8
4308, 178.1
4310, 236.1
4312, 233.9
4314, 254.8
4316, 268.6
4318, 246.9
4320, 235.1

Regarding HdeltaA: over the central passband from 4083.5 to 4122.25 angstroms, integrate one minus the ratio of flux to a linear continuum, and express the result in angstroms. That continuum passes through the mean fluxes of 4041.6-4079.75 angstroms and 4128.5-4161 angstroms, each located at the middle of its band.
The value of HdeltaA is -2.4 angstroms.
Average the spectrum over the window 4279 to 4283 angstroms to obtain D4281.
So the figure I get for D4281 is 222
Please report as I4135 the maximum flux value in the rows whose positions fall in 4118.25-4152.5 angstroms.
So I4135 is 297.7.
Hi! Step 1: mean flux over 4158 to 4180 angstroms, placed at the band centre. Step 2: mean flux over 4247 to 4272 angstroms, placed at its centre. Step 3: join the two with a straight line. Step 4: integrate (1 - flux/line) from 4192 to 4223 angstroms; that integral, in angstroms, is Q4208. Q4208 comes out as 1.2 angstroms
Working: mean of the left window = 246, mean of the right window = 236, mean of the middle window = 232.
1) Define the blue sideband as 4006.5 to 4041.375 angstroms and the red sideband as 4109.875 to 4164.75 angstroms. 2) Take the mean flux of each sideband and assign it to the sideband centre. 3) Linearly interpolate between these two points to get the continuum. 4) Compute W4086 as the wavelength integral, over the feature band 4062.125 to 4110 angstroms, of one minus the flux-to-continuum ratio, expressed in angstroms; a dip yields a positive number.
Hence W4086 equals -1.99 angstroms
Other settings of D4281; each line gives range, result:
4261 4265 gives 242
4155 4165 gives 239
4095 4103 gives 249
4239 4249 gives 231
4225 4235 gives 221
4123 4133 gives 240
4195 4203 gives 229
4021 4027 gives 214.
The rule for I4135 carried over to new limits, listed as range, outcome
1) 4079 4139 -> 282.6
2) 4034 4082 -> 290.5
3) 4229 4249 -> 261.6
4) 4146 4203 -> 283.7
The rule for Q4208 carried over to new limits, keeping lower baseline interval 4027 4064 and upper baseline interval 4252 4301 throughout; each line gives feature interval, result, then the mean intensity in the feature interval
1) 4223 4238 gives 0.37 angstroms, 222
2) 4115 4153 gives -0.93 angstroms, 239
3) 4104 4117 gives -1.16 angstroms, 256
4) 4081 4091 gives -1.15 angstroms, 263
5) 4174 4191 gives -0.62 angstroms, 239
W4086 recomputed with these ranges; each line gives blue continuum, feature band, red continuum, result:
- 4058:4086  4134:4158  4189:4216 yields 0.5 angstroms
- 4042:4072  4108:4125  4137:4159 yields -0.9 angstroms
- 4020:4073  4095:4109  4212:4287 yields -0.8 angstroms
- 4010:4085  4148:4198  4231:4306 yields -1.6 angstroms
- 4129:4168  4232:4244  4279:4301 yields -0.3 angstroms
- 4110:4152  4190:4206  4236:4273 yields 0.8 angstroms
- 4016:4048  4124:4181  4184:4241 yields -1.4 angstroms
